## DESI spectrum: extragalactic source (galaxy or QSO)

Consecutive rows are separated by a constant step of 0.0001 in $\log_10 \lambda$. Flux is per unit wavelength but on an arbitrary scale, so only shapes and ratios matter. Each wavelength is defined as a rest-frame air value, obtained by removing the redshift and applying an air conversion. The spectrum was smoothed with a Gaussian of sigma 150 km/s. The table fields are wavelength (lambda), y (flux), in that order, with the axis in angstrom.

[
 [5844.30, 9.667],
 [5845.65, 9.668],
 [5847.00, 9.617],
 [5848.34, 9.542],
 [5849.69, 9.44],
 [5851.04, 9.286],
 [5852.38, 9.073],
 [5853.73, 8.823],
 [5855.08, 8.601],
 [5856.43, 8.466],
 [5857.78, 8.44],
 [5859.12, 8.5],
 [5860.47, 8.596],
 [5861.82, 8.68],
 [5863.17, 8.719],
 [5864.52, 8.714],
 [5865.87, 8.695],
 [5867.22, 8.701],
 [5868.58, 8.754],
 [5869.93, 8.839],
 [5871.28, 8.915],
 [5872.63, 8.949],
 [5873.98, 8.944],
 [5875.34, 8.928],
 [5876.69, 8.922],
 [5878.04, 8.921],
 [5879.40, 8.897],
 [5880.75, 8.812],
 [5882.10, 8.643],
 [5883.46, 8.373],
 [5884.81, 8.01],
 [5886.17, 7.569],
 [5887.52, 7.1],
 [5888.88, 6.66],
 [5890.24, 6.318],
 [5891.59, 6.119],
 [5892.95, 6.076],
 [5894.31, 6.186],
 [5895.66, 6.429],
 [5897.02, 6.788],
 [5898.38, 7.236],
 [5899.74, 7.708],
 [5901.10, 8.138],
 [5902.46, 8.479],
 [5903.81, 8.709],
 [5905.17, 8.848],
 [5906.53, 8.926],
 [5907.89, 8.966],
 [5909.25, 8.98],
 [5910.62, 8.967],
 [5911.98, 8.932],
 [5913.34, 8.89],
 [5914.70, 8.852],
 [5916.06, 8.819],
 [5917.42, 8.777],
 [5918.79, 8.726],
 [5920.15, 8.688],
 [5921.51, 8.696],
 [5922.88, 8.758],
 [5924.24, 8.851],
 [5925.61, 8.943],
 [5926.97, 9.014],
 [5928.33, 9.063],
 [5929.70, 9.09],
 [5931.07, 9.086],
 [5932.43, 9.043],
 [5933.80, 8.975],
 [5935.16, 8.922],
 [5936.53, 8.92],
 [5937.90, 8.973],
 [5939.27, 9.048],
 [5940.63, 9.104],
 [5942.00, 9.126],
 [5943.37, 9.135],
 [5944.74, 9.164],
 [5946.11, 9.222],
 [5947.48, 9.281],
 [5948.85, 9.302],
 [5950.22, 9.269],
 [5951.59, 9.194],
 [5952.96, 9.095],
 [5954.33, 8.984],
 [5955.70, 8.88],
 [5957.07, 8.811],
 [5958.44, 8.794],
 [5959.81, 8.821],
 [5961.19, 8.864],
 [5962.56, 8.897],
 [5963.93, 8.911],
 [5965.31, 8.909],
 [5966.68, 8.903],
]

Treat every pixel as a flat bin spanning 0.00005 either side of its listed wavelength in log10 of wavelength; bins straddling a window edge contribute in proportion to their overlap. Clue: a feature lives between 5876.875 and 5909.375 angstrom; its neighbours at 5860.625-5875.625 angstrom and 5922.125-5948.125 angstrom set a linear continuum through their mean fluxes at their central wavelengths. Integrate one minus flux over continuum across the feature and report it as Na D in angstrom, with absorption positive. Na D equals 4.01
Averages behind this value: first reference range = 8.79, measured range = 7.79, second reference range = 9.03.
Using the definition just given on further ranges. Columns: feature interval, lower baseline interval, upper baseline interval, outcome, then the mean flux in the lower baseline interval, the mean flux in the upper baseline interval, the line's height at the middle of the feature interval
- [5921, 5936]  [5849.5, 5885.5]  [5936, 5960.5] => 0.1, 8.76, 9.06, 8.99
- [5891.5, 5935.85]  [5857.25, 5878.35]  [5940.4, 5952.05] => 3.0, 8.77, 9.2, 9.02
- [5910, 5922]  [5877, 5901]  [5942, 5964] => -1.0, 7.44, 9.05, 8.12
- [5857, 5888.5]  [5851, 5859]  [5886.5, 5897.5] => -3.9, 8.73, 6.49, 7.66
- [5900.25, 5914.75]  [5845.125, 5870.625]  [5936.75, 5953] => 0.4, 8.9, 9.15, 9.04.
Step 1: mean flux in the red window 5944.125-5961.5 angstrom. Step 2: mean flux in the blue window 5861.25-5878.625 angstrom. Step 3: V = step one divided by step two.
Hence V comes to 1.03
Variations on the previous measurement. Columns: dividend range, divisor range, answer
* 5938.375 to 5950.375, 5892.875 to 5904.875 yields 1.24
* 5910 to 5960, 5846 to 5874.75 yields 1.01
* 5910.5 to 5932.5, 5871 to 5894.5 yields 1.12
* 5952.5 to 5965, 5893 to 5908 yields 1.15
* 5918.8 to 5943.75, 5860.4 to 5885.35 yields 1.02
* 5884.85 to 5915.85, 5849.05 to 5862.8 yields 0.89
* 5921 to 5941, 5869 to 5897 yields 1.14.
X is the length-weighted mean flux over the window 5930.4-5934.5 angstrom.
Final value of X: 9.05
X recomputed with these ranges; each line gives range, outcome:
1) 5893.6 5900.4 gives 6.86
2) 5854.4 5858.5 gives 8.51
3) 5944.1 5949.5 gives 9.24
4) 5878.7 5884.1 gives 8.68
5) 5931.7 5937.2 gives 8.97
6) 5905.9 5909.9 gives 8.96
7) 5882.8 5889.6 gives 7.53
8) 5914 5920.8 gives 8.78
